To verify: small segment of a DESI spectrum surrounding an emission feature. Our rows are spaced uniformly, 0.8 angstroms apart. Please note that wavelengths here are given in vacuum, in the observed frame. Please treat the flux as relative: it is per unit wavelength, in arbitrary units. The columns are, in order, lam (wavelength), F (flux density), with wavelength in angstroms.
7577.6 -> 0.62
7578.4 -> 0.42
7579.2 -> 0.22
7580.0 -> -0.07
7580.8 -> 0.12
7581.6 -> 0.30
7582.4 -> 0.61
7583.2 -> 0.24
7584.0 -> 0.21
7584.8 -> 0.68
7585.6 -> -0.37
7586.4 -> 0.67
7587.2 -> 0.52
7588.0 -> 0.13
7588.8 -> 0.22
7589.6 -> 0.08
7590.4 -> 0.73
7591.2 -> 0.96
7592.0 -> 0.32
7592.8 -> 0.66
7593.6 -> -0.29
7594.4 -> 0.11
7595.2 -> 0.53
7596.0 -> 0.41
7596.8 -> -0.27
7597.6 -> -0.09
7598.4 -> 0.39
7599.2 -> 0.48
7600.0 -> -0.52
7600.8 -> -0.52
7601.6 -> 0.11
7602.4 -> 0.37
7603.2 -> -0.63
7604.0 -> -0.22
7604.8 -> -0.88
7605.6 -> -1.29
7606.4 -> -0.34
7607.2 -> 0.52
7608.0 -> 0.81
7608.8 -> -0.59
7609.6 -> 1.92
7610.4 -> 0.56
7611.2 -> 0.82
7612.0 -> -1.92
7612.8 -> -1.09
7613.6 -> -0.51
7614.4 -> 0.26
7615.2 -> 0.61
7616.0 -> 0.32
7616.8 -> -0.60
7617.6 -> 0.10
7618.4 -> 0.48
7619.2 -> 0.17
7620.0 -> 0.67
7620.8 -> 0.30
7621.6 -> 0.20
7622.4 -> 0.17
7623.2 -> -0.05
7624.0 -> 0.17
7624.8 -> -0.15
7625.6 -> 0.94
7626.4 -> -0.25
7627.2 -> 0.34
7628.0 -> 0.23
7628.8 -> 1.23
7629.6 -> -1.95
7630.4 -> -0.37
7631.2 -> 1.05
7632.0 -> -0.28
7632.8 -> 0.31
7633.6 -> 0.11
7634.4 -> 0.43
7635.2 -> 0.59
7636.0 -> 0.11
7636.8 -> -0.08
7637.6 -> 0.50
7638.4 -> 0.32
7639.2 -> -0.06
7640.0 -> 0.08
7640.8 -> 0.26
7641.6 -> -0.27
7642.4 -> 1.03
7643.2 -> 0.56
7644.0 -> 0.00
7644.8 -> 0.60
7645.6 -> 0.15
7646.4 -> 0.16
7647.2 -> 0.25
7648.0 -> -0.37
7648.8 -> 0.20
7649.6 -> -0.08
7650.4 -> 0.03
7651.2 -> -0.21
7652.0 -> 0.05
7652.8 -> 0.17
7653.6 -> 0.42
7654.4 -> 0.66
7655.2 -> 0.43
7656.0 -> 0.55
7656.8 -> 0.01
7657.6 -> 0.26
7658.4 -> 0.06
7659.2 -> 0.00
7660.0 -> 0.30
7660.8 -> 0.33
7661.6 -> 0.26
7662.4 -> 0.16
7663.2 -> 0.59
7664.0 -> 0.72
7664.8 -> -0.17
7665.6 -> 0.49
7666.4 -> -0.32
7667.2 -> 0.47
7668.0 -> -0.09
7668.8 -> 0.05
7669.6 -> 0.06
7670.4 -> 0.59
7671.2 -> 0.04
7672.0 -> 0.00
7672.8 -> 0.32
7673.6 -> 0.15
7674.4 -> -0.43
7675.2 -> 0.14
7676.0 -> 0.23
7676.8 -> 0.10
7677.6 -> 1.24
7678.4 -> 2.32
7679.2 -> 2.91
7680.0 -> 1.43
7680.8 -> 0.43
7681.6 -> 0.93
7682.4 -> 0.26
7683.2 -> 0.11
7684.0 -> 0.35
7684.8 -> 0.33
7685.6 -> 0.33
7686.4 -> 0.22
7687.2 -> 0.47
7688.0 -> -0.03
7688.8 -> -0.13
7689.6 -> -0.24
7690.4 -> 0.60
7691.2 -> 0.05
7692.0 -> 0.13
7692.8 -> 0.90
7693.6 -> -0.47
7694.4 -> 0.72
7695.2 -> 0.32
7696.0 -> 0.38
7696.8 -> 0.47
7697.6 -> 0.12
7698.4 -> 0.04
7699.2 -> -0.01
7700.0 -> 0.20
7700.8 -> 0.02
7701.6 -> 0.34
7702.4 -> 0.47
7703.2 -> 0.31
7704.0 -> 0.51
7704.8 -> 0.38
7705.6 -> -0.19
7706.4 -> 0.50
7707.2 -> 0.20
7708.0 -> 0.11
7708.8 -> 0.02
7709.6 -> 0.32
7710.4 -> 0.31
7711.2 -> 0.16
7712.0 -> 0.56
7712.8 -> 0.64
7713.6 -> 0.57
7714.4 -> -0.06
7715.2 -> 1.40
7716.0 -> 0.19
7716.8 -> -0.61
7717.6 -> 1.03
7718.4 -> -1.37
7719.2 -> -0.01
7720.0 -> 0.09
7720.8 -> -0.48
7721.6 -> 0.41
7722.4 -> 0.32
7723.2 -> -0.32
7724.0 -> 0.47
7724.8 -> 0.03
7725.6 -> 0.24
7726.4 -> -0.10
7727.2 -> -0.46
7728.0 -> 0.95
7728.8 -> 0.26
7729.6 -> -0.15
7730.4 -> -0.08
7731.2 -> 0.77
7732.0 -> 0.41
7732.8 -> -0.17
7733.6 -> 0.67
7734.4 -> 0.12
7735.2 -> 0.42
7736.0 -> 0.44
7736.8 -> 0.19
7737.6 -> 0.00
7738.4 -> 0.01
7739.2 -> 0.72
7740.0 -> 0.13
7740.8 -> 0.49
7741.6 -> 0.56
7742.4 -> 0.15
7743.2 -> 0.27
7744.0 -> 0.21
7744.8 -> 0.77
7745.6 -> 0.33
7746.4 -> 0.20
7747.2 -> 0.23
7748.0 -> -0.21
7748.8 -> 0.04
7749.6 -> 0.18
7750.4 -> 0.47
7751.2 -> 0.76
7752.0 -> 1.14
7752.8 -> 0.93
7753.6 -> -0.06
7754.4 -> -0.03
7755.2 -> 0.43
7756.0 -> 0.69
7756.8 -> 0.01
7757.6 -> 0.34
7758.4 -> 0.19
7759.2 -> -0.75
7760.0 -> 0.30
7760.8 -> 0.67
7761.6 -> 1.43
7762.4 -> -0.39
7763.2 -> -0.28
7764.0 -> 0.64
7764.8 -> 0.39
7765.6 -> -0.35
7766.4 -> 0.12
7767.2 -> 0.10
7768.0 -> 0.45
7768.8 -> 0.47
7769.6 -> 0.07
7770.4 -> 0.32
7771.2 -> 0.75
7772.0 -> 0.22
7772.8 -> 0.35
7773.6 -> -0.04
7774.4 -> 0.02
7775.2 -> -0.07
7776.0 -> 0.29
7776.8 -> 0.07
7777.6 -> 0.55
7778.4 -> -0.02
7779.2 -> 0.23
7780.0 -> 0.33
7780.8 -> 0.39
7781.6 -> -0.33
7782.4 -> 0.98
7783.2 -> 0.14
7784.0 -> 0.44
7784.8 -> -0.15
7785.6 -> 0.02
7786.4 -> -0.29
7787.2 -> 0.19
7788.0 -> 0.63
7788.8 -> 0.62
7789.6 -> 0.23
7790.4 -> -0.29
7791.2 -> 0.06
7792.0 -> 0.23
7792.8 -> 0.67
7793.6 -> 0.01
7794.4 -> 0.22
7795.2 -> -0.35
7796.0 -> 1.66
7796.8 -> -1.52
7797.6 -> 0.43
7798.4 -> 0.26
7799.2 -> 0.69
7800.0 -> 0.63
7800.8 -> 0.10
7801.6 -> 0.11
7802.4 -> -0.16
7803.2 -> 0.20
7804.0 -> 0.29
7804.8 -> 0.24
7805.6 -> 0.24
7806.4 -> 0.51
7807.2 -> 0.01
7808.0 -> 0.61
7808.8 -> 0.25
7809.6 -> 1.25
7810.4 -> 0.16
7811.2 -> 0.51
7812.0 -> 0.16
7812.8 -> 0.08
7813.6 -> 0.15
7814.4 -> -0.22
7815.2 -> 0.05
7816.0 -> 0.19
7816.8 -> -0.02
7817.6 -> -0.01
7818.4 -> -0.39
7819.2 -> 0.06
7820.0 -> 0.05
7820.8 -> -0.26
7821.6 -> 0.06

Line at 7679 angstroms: Halpha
